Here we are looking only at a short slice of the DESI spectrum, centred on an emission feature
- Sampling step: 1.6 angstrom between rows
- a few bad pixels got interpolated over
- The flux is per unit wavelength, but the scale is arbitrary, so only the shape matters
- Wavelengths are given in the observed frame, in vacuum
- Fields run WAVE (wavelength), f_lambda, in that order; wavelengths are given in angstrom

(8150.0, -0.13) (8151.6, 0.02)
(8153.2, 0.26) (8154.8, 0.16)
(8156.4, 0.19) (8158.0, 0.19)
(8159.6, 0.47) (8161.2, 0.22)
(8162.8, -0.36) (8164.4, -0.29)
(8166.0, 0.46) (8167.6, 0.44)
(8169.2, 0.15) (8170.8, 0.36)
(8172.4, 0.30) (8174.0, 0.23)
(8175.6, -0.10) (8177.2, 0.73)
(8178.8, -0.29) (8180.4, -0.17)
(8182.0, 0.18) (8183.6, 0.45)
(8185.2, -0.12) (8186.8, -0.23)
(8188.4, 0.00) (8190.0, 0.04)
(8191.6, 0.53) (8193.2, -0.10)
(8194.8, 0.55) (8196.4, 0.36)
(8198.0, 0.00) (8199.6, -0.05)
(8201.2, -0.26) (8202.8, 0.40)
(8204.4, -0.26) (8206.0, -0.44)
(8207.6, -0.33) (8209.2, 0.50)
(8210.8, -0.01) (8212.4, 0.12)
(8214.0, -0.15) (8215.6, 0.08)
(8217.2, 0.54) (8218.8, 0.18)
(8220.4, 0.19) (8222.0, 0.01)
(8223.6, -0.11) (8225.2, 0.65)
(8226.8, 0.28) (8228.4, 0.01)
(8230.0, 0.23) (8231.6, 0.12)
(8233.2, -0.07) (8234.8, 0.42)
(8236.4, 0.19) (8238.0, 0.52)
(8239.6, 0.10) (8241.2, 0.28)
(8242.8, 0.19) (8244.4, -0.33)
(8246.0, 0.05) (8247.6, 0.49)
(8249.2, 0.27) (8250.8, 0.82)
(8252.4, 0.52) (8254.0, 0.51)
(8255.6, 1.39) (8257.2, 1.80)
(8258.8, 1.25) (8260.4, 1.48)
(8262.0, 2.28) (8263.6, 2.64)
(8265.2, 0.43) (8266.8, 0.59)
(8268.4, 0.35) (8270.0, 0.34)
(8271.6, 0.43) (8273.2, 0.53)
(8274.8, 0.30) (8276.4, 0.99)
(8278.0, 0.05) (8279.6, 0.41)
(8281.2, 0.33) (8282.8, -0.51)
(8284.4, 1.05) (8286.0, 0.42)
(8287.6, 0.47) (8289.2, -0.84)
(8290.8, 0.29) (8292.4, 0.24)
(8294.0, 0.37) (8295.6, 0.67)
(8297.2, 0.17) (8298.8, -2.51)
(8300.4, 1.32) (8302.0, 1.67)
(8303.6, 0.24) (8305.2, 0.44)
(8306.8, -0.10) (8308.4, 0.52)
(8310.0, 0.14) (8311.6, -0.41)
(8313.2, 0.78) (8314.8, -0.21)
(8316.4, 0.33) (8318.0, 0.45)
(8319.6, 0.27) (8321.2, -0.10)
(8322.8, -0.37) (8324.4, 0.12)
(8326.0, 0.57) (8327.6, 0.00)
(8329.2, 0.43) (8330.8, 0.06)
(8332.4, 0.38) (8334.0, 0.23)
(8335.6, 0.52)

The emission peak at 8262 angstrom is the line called [O II] 3727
